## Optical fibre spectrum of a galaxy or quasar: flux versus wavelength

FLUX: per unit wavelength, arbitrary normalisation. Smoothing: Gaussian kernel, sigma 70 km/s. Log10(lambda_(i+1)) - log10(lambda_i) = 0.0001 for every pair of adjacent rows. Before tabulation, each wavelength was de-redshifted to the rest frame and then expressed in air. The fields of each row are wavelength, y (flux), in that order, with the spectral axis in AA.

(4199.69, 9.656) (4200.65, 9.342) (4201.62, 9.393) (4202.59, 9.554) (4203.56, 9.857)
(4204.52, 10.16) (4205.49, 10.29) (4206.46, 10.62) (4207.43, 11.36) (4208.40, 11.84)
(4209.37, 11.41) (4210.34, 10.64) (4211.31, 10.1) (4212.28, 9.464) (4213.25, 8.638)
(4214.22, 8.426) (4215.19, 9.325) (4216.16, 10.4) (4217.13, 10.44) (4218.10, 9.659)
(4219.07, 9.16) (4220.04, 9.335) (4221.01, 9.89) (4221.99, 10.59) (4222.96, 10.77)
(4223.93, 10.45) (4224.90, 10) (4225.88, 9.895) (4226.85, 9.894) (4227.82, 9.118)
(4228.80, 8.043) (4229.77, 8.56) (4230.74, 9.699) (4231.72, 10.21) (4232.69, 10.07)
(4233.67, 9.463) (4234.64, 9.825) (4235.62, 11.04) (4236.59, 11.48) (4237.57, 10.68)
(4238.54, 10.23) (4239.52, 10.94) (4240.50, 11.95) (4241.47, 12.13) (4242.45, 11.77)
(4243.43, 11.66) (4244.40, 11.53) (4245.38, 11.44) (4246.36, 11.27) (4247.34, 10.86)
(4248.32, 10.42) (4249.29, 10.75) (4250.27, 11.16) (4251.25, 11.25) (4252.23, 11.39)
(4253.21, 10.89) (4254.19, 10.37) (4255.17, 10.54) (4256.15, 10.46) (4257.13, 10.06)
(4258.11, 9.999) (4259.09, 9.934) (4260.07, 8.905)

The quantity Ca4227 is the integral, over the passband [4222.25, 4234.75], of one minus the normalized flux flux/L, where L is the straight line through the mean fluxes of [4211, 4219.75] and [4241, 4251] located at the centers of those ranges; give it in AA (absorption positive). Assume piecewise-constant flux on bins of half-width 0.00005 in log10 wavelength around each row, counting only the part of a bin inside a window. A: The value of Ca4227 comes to 0.7 AA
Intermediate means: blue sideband 9.5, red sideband 11.3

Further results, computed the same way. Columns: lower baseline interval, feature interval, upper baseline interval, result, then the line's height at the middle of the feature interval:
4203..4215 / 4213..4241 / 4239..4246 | 2.59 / 11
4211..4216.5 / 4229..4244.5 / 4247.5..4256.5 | -0.60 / 10.2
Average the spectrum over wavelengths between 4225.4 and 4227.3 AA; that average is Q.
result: 9.91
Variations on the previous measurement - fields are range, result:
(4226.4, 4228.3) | 9.52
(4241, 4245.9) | 11.7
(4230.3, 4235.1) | 9.85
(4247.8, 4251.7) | 10.9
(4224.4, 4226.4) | 9.94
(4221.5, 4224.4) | 10.6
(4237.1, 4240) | 10.6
